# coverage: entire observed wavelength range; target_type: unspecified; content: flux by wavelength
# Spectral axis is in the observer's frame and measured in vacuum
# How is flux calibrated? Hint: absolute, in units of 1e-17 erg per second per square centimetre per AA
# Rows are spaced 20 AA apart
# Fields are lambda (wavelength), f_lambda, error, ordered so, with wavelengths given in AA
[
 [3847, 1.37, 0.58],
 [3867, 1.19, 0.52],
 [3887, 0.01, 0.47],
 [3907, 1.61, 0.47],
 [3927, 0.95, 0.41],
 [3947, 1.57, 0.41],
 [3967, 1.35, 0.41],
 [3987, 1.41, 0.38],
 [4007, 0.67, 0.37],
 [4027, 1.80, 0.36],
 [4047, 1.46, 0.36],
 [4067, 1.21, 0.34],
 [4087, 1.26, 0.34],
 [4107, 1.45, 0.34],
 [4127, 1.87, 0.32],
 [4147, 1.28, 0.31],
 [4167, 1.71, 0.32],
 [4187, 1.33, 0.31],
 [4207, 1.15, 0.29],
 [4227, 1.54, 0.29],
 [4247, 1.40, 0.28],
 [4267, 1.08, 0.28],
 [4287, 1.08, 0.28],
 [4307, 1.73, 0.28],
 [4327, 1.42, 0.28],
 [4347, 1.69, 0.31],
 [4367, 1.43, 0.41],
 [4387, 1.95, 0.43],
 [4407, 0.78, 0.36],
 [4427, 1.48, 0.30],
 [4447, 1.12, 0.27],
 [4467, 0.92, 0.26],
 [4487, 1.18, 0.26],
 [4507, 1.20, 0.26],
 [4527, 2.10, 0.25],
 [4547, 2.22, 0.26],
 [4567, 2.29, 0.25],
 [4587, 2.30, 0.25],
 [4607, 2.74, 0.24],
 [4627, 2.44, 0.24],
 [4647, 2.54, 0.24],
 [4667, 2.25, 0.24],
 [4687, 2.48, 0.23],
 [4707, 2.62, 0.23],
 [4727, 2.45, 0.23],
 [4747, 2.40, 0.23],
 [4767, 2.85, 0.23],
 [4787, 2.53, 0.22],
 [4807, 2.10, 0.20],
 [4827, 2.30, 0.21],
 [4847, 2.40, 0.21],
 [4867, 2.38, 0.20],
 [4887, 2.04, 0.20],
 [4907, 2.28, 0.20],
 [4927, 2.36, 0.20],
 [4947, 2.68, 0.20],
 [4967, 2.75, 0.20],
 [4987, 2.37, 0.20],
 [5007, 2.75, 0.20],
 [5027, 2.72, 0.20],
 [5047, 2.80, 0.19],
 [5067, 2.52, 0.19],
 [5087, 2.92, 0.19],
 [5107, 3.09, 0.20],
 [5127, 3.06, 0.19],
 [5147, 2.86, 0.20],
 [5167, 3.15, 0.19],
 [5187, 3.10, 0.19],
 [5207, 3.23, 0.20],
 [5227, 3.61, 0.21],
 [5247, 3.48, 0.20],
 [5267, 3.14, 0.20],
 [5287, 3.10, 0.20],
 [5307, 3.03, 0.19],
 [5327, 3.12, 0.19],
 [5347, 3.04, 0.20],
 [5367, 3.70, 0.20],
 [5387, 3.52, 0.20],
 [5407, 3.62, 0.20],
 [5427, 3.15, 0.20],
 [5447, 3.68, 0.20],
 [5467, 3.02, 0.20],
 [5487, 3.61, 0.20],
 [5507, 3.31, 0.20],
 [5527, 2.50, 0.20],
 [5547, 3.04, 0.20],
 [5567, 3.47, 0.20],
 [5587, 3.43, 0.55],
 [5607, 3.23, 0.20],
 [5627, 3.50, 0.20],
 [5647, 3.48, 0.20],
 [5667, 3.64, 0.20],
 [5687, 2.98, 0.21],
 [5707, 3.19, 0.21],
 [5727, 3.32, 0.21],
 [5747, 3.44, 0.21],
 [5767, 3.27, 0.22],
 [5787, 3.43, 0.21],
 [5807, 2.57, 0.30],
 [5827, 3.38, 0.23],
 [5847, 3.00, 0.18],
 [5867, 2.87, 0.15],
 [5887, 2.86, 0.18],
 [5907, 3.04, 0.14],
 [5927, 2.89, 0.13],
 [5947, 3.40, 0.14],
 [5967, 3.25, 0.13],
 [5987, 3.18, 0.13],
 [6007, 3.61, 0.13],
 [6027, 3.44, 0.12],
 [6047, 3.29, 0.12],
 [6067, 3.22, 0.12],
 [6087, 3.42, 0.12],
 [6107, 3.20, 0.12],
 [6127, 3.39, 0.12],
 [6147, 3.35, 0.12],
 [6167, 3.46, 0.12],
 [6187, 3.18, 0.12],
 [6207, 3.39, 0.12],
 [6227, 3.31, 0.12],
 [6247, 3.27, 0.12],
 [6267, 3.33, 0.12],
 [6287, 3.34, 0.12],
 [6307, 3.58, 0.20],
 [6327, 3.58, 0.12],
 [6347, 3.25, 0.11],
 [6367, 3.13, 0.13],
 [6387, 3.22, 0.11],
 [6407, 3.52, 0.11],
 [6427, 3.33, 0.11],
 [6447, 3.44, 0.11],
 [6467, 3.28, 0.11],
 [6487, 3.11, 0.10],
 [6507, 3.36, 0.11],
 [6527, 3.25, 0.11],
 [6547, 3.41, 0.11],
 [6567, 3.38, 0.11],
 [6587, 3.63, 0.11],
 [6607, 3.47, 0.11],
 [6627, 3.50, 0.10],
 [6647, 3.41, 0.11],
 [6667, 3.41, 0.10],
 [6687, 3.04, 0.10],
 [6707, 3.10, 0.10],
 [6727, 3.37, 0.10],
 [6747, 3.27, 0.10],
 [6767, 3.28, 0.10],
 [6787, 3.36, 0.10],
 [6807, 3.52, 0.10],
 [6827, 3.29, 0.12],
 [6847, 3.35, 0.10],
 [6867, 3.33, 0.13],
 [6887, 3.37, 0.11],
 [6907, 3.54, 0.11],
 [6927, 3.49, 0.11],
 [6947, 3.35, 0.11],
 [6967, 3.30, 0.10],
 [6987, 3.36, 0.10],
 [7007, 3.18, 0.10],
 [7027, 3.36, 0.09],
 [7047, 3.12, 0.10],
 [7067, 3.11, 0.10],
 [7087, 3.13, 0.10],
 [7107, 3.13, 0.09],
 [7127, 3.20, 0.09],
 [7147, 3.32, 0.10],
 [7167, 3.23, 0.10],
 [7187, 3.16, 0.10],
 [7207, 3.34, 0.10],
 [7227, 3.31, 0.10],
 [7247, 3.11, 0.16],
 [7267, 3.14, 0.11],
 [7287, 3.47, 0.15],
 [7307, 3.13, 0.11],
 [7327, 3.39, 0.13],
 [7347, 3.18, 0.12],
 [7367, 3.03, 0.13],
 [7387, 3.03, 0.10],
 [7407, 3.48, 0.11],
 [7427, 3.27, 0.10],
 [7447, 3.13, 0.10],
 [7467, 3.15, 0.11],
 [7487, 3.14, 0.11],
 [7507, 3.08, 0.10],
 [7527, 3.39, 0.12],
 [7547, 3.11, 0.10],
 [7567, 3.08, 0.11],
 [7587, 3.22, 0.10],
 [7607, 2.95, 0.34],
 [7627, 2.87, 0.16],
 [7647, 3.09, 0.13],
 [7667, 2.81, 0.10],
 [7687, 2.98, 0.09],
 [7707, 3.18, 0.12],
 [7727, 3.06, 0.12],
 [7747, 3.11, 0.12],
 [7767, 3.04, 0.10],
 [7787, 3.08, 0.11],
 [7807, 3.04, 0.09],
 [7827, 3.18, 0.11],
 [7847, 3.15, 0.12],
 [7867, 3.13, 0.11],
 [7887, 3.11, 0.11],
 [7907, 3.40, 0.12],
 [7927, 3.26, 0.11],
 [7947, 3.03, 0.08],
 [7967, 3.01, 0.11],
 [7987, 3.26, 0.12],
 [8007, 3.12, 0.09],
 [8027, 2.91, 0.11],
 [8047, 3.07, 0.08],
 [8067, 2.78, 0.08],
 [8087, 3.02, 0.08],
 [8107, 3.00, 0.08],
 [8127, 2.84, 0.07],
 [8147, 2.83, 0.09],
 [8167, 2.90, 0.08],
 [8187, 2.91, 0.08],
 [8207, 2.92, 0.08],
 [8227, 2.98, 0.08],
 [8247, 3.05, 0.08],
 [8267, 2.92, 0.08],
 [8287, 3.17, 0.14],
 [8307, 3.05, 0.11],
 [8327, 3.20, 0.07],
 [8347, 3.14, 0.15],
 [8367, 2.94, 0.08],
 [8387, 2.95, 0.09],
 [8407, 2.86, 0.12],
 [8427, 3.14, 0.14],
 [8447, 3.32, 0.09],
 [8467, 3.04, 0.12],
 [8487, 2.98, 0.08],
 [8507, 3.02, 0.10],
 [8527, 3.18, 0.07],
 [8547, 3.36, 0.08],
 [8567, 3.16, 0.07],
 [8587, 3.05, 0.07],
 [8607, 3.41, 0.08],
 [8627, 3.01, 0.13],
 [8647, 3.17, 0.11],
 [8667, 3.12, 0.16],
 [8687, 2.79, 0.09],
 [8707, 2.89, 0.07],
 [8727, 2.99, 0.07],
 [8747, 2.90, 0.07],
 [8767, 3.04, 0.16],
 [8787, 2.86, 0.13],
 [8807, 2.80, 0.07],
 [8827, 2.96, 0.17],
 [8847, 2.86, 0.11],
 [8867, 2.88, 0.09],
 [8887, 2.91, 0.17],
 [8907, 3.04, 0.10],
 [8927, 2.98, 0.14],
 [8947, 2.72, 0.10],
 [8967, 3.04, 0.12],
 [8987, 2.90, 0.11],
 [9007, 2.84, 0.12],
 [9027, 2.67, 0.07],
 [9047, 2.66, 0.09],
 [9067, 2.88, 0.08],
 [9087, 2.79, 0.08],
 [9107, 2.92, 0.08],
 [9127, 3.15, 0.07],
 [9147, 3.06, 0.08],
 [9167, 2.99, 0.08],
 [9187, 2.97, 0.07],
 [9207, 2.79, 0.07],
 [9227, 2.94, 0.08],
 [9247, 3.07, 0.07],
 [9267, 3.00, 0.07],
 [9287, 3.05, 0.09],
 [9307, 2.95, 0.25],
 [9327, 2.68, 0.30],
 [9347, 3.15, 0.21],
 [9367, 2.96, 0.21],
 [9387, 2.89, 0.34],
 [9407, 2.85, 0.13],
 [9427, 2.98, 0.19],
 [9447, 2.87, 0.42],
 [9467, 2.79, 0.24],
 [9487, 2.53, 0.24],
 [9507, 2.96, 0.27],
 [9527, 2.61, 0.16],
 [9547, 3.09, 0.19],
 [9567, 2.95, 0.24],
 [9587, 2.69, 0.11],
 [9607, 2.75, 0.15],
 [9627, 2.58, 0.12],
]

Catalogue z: 0.14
